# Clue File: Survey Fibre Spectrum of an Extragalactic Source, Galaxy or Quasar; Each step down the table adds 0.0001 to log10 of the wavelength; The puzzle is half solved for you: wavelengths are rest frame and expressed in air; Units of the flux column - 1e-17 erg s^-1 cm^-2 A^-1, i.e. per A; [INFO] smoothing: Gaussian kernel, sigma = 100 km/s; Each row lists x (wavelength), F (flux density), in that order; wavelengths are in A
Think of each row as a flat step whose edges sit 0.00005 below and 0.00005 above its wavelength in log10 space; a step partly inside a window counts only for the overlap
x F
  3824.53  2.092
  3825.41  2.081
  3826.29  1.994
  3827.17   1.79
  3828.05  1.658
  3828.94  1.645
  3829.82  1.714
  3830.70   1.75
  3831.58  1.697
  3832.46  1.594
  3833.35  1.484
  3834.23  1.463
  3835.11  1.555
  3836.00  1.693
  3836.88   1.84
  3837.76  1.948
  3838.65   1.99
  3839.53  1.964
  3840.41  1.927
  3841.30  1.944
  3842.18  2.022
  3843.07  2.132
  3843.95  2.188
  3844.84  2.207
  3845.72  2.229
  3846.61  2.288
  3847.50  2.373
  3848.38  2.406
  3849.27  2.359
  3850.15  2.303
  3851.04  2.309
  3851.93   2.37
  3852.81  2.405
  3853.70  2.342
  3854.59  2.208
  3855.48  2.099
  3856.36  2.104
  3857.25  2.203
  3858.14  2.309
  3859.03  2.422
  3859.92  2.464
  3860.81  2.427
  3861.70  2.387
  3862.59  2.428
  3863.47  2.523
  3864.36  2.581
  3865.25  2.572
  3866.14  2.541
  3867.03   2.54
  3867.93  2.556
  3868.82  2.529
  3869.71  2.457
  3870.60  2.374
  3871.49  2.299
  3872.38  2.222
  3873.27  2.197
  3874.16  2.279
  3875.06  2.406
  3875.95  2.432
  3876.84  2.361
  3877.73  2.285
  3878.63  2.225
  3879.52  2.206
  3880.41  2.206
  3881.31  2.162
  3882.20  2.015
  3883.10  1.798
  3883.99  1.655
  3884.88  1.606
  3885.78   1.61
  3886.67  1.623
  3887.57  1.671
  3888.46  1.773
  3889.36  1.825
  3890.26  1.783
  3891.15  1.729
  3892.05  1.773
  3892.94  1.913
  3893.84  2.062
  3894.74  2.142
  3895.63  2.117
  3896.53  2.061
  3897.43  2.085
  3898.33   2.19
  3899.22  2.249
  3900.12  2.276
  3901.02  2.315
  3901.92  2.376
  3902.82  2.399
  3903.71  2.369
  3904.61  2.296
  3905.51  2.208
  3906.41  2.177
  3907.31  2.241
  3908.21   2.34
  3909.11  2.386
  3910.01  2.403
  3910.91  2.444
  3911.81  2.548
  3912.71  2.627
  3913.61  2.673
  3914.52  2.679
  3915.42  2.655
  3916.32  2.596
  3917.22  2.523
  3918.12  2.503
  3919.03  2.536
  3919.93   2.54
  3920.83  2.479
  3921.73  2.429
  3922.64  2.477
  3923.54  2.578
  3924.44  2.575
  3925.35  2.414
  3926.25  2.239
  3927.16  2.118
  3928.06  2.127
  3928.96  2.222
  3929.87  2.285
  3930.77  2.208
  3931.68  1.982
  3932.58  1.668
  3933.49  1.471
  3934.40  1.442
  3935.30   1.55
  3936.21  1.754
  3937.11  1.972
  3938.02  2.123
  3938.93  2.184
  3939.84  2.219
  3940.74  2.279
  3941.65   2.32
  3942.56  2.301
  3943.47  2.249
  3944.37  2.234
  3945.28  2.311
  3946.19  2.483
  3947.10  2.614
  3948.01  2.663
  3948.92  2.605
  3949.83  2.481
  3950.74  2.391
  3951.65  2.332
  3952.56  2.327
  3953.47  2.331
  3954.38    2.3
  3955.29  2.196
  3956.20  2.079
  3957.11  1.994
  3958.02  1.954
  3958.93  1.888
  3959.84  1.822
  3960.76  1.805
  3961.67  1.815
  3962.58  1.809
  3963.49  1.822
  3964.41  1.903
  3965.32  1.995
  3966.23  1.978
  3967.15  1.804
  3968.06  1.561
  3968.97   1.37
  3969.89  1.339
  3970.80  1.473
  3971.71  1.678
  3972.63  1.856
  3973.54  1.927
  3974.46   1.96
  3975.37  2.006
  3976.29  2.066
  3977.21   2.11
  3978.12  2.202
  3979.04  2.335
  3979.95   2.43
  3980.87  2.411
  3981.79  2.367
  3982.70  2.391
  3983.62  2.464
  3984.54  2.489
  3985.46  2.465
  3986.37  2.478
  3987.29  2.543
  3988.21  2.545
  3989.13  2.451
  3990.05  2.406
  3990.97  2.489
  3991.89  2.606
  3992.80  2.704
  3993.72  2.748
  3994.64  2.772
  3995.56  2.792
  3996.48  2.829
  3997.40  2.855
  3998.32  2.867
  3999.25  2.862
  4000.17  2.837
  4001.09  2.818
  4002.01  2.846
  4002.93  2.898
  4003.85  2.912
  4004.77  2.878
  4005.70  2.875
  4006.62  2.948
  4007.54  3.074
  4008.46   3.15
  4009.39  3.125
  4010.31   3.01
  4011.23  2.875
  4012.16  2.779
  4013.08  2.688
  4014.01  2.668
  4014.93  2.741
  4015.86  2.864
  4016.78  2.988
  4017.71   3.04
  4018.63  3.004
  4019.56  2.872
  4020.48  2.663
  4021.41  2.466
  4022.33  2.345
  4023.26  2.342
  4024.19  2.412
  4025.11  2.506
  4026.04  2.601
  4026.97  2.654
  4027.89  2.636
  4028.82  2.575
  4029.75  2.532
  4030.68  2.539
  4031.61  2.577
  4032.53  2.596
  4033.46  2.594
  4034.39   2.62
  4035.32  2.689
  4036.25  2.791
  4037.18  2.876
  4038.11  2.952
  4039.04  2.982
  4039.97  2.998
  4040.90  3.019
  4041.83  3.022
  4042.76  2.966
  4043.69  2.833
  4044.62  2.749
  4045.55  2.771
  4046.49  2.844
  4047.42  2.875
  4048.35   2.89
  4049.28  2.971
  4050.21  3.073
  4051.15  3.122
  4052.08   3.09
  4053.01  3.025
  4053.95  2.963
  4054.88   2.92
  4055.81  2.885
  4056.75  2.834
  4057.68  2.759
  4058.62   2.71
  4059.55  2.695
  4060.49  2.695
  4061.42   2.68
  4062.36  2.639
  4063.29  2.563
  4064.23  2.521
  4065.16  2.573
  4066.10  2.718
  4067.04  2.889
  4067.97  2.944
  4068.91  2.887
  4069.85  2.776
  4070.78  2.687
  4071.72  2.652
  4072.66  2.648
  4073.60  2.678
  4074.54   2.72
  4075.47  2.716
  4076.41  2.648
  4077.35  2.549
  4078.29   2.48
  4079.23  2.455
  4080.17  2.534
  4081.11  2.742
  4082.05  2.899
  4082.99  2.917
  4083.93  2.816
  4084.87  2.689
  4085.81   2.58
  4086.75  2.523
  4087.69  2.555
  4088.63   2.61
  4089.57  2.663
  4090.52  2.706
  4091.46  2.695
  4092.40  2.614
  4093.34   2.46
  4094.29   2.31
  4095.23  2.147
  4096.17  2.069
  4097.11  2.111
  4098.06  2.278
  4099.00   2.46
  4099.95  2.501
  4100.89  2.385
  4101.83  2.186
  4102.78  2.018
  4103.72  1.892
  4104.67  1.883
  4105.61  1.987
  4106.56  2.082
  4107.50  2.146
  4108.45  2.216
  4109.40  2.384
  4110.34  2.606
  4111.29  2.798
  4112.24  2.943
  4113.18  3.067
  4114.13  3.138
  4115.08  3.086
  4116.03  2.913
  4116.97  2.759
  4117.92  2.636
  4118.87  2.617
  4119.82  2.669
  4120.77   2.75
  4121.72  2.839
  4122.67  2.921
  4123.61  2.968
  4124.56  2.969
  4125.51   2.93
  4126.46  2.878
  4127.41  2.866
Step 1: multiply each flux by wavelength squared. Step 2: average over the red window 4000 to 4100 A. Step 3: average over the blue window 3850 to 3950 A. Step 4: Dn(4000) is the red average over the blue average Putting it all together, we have 1.31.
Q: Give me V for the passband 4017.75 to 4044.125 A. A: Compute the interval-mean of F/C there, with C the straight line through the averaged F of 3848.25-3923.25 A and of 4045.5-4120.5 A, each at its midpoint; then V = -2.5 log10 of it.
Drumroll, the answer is -0.07 mag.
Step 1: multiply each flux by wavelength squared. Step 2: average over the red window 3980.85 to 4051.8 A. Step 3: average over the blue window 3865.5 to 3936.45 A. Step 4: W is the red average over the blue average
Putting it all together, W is 1.32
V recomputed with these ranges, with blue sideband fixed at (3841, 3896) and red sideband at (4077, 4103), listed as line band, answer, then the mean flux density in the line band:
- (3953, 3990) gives 0.135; 2.06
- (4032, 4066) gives -0.157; 2.83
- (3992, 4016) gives -0.198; 2.86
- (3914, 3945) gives 0.021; 2.23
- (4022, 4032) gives -0.046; 2.52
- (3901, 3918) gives -0.087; 2.44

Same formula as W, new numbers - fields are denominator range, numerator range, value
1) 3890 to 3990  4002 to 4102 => 1.31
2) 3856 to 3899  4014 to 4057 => 1.39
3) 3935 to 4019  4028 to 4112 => 1.16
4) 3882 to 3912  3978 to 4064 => 1.41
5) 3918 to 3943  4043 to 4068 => 1.38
